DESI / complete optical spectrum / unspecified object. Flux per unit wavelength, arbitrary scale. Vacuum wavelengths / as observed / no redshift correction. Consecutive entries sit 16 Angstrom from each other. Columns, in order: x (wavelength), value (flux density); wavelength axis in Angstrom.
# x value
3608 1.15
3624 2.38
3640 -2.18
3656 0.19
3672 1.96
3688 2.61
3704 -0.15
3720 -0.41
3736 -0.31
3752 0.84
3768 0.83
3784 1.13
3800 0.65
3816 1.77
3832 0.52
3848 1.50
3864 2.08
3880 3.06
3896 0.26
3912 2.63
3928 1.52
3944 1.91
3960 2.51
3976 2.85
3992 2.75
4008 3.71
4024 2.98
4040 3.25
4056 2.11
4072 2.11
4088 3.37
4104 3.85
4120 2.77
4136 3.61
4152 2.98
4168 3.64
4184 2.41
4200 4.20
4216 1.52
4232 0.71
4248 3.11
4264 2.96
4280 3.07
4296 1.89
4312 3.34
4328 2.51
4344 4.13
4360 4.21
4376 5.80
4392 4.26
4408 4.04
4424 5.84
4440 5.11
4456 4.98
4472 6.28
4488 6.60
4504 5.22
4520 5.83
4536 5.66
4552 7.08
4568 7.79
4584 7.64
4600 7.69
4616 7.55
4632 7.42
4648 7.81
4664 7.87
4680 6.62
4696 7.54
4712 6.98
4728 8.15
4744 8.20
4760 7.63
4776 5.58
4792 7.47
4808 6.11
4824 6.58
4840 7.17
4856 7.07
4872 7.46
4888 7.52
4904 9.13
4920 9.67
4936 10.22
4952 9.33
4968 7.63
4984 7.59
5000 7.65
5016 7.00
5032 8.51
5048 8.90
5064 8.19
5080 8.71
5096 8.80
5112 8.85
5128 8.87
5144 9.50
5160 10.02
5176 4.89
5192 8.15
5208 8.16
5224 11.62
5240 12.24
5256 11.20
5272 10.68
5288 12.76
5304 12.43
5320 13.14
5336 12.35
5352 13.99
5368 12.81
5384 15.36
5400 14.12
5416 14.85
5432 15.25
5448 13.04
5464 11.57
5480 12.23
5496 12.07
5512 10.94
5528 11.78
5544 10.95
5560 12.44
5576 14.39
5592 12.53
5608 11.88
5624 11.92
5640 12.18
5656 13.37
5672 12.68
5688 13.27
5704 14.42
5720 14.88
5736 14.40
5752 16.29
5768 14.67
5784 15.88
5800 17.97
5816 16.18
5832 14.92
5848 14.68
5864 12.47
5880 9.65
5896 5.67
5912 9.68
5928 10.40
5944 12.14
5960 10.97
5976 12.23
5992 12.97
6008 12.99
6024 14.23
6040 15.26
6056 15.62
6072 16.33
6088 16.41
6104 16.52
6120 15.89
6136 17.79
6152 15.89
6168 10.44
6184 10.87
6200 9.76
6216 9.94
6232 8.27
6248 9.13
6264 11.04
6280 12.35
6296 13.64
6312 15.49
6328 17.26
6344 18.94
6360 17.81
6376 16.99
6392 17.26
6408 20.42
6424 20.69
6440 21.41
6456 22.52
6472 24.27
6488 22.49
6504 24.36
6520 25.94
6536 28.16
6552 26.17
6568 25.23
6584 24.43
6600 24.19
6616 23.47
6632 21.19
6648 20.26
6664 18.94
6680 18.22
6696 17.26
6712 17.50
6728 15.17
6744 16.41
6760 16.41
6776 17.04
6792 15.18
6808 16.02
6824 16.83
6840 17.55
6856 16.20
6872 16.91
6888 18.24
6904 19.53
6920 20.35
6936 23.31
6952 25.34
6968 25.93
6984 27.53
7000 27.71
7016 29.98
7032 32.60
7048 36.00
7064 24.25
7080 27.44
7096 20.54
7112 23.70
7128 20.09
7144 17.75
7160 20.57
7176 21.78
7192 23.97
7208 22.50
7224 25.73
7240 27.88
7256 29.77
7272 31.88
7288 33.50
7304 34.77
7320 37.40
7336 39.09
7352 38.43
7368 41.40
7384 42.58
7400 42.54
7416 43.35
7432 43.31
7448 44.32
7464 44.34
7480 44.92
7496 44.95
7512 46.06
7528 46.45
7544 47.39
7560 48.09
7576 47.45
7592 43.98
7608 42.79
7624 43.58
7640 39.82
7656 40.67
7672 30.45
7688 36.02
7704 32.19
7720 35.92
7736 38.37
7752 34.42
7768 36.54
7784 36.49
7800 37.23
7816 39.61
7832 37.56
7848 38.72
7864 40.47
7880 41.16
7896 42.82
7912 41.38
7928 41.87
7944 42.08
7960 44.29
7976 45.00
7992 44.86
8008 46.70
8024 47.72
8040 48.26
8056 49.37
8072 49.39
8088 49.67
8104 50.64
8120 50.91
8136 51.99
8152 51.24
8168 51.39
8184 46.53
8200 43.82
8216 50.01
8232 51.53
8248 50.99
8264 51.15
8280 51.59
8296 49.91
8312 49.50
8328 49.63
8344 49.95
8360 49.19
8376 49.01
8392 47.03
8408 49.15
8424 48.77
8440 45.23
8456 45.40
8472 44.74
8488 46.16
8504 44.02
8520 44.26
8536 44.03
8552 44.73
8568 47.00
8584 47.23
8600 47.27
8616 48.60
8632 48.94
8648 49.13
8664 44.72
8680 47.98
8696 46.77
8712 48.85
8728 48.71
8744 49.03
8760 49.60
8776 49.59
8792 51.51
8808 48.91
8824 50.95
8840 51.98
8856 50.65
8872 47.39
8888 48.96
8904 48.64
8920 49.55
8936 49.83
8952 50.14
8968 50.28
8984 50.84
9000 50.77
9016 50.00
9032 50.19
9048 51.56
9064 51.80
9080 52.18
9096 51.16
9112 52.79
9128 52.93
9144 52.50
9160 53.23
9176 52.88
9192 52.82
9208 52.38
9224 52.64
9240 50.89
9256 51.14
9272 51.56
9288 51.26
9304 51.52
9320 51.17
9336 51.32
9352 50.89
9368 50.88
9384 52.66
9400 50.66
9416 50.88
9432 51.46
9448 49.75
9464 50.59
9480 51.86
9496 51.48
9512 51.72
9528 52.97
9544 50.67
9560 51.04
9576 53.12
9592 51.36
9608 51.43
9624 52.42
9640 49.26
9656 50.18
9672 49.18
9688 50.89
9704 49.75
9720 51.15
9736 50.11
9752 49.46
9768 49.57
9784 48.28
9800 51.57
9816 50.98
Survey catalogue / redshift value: 0.00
